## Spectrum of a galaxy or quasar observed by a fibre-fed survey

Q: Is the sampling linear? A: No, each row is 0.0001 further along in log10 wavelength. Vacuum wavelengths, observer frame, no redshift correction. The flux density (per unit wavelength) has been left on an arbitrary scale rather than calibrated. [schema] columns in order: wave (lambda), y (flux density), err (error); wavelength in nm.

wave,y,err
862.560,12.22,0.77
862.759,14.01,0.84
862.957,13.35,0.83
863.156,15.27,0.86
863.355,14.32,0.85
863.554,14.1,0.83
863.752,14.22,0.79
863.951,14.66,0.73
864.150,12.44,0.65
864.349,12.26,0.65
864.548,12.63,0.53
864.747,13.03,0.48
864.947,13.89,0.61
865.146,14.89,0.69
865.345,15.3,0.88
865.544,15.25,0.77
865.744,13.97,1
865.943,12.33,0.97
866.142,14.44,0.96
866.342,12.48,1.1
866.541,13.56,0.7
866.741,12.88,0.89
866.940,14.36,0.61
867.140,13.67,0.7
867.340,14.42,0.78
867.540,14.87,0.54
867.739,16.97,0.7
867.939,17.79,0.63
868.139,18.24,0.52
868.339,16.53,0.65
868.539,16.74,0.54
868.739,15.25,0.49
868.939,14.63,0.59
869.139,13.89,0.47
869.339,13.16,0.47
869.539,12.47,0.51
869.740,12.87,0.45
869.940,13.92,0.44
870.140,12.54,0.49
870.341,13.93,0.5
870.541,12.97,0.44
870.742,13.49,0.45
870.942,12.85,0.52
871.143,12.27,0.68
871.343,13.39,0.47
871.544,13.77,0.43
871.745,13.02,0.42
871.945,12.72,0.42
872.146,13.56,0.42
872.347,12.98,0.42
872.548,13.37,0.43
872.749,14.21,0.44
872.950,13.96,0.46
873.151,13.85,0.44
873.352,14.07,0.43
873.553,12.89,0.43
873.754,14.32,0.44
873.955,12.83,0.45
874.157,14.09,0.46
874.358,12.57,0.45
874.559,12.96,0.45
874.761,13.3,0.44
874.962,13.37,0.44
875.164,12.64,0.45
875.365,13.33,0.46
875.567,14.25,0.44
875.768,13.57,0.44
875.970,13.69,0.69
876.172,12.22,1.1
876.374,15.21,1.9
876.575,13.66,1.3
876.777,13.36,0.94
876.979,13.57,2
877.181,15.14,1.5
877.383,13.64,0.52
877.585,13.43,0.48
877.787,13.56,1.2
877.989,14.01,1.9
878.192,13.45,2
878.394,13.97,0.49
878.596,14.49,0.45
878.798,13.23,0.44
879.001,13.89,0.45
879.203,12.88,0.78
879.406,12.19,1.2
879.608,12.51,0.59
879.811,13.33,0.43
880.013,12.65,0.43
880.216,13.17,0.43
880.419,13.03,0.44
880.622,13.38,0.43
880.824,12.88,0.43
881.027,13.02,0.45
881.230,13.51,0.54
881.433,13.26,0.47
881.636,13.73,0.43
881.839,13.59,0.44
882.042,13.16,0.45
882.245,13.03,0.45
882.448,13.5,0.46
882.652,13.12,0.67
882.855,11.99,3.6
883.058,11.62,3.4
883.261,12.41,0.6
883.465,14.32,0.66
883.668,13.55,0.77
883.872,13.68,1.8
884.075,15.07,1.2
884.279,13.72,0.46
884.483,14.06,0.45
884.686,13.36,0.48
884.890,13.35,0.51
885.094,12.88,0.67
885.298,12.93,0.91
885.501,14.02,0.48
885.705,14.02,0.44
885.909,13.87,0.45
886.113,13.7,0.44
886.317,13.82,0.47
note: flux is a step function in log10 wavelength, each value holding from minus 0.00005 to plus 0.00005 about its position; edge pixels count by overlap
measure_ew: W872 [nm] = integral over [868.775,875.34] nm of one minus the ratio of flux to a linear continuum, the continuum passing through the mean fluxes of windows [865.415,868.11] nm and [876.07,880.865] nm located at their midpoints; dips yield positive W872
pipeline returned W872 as 0.31 nm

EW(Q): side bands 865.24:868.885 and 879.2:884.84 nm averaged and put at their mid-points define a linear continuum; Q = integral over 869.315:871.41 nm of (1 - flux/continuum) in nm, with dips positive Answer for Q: 0.21 nm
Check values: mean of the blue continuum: 14.9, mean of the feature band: 13.1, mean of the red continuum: 13.2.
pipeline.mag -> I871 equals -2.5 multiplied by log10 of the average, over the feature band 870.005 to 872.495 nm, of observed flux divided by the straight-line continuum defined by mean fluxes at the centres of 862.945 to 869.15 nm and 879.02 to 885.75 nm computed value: 0.08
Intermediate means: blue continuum 14.5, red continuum 13.2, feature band 13.1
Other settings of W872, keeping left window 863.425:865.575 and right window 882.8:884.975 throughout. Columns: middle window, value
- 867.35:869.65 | -0.28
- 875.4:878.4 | -0.04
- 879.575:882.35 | 0.06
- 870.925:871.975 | 0.05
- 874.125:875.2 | 0.04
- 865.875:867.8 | -0.02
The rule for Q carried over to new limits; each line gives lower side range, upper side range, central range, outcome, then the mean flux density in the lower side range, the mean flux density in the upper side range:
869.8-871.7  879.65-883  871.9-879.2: -0.23 nm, 13.2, 13.1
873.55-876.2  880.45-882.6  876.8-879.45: -0.07 nm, 13.3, 13.3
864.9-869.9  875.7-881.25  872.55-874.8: 0.06 nm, 14.6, 13.4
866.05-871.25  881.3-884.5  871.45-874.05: 0.09 nm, 14.3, 13.3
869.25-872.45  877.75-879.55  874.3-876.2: 0.01 nm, 13.1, 13.5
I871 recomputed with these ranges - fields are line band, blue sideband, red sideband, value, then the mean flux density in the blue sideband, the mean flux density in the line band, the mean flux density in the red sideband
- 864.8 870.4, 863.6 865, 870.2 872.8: -0.09 mag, 13.3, 14.5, 13.2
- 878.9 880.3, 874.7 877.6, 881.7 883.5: 0.03 mag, 13.6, 12.9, 12.9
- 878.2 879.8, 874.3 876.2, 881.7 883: -0.02 mag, 13.2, 13.3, 13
